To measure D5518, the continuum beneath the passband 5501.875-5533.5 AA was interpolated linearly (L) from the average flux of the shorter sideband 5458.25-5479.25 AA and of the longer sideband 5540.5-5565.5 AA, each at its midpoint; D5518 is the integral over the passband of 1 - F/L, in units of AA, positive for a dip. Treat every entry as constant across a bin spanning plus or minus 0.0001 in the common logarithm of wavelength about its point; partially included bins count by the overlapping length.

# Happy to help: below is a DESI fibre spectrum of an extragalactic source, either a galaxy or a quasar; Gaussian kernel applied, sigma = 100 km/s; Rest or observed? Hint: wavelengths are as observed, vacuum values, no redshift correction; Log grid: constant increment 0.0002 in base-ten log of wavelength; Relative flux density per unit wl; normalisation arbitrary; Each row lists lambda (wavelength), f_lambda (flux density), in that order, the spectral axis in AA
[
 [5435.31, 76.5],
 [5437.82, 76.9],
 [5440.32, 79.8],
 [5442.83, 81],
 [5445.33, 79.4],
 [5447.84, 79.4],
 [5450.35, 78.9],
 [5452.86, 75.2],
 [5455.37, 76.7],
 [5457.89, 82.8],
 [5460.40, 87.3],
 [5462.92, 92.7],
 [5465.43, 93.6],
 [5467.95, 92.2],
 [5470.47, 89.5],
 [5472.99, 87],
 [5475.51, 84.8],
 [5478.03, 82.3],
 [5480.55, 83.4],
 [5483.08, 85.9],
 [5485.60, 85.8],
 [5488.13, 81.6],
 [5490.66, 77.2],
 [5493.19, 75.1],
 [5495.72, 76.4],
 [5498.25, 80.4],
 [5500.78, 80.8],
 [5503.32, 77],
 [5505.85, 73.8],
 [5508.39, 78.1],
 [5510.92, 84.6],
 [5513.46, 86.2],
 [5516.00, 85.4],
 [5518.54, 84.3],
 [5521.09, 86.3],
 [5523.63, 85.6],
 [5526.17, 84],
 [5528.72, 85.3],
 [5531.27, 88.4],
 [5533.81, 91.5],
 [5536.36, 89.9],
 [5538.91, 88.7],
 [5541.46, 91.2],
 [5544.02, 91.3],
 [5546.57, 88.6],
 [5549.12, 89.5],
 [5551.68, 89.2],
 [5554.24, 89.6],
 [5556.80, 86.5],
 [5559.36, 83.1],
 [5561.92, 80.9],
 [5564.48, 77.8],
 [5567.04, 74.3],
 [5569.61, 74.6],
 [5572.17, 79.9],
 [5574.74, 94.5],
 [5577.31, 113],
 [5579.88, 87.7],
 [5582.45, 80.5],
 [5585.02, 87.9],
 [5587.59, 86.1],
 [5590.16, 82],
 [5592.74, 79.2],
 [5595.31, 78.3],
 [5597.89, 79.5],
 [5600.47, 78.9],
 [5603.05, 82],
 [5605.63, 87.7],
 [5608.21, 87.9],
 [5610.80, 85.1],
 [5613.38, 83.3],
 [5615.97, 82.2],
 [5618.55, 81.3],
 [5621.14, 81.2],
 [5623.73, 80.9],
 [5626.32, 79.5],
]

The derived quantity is 1.44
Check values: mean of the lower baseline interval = 88.5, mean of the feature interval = 83.5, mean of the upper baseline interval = 86.8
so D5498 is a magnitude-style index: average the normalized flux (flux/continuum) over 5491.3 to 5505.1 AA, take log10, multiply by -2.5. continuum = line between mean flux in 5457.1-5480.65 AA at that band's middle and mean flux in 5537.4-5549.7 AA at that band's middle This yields 0.14 mag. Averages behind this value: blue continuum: 87.9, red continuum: 89.9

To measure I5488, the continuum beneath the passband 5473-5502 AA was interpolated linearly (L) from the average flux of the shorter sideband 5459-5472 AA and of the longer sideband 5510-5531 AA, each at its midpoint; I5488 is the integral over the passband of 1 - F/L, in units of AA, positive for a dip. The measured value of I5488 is 2.4 AA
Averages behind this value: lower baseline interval 90.9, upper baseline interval 85.3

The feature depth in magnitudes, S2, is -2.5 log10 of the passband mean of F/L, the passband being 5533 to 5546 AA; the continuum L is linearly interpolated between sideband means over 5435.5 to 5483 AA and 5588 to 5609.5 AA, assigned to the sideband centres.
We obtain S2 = -0.097 mag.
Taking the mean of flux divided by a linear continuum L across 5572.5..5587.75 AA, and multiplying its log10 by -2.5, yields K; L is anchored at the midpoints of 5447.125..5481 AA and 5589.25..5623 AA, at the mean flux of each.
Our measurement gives -0.108 mag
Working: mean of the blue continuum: 84.8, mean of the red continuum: 82.2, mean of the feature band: 91.3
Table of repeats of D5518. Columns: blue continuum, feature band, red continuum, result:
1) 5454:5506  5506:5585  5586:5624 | -3.2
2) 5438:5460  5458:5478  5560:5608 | -2.2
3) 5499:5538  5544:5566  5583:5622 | -0.6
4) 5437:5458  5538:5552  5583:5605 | -1.6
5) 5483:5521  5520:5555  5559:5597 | -2.6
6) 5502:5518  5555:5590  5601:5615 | -0.7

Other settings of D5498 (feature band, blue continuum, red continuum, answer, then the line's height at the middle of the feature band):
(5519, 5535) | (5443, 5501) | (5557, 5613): -0.042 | 83.4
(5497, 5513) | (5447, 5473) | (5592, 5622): 0.062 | 84.2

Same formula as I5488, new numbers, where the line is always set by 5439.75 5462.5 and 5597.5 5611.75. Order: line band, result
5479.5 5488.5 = -0.36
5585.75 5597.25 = 0.25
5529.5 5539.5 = -0.88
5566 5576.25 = 0.16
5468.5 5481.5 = -0.77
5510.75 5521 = -0.43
